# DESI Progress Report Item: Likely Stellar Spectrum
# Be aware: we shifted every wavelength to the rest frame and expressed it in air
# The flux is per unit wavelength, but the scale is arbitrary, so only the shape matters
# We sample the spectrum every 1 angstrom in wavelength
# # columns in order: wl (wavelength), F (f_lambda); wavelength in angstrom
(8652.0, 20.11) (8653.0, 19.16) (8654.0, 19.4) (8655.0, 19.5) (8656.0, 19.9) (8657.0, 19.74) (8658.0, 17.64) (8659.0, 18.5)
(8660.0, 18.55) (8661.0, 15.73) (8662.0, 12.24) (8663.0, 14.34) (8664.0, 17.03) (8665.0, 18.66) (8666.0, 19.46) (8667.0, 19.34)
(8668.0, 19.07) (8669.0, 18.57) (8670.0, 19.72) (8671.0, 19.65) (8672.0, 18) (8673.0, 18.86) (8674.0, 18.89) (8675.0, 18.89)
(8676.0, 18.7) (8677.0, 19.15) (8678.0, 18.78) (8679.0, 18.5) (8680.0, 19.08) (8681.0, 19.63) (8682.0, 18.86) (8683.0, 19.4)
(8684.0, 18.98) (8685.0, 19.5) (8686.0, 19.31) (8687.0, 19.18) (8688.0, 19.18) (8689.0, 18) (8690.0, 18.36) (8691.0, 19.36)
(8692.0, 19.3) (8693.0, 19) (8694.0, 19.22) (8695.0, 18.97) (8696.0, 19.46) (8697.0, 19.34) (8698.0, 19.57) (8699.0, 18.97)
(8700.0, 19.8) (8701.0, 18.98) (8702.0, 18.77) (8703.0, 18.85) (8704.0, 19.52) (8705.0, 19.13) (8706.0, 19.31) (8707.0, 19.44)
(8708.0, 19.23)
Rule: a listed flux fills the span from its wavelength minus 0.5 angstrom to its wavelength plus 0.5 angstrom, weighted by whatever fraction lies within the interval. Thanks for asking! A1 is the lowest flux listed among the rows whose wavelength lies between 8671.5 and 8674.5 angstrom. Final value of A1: 18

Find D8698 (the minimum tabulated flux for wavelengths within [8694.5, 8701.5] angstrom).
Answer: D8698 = 18.97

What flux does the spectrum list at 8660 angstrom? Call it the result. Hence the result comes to 18.55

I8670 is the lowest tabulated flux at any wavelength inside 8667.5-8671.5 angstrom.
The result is 18.57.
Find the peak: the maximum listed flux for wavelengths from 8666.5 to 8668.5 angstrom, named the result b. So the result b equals 19.34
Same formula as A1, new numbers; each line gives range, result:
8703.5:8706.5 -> 19.13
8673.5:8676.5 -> 18.7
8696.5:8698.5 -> 19.34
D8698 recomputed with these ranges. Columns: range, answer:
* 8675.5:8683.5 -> 18.5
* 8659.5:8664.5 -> 12.24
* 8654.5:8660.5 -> 17.64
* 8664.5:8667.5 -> 18.66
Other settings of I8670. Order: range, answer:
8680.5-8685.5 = 18.86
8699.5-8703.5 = 18.77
